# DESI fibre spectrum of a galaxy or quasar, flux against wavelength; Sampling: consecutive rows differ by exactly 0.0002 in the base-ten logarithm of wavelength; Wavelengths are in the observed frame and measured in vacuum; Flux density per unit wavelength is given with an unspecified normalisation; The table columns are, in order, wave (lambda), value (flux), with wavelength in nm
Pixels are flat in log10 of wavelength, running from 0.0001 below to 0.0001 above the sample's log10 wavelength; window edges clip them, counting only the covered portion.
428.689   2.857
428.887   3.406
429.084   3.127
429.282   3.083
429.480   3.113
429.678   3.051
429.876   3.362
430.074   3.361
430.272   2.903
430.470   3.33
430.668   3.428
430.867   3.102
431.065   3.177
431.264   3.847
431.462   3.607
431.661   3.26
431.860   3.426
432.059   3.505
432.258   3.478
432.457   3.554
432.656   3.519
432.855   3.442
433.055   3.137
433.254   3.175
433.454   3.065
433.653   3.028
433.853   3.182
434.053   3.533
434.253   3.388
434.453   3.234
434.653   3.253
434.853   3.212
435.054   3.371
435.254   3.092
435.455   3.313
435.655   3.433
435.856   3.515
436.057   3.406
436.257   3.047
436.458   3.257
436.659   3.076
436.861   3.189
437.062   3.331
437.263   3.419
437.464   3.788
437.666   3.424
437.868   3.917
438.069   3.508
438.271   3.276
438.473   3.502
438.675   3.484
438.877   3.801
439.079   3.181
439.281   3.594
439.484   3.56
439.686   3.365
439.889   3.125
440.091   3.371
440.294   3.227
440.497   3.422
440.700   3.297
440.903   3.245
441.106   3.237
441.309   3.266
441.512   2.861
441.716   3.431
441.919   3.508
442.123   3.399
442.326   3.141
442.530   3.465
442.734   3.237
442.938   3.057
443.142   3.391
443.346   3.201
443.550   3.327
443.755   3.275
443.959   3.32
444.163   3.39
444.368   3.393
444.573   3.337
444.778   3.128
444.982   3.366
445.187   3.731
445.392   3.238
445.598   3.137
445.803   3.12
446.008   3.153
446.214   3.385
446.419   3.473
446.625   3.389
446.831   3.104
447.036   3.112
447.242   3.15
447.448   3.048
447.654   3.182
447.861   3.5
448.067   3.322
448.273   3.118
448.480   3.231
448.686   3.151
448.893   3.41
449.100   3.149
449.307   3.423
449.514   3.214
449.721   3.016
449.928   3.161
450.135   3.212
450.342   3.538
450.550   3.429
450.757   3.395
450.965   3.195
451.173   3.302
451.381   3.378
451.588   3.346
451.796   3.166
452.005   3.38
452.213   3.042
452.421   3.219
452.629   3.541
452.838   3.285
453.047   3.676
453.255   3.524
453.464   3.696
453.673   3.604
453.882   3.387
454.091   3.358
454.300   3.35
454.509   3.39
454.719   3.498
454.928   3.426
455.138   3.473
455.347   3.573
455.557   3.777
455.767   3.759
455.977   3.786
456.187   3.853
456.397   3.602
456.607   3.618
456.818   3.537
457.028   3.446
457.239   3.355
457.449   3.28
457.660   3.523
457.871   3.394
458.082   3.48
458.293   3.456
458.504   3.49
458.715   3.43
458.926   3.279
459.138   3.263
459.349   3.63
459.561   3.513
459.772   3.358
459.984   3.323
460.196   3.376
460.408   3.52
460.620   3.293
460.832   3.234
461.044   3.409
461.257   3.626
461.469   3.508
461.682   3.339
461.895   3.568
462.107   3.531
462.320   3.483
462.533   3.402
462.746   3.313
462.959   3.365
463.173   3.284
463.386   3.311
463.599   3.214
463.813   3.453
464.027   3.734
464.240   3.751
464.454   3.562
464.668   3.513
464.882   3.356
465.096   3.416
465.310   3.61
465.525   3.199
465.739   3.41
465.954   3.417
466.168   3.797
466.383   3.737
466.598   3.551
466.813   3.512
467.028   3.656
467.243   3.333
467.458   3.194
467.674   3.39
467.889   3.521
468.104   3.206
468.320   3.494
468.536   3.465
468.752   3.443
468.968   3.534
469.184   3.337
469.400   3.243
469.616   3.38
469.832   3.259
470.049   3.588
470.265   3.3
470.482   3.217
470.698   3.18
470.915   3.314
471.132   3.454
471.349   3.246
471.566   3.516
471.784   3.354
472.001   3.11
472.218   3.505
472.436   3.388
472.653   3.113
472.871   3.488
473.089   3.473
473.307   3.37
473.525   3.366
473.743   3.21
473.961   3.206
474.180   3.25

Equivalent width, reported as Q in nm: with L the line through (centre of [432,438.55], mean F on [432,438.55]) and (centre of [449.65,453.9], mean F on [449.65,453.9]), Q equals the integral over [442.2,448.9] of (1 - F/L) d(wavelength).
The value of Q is 0.17 nm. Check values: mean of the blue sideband 3.35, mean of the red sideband 3.36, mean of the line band 3.27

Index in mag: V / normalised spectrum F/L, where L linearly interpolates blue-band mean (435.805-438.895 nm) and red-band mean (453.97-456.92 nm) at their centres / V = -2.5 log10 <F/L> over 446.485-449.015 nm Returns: 0.09 mag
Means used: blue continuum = 3.42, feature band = 3.23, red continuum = 3.57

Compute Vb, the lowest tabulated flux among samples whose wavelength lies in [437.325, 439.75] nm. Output 3.181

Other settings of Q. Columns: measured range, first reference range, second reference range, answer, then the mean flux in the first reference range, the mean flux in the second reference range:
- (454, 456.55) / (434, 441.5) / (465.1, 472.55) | -0.14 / 3.36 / 3.41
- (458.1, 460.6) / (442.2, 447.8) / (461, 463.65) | -0.02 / 3.27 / 3.42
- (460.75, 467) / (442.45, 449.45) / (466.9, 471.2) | -0.22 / 3.28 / 3.38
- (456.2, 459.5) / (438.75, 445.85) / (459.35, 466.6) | -0.04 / 3.32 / 3.46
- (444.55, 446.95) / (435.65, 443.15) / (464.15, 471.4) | 0.06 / 3.36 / 3.43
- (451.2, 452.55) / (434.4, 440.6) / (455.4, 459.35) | 0.08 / 3.38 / 3.52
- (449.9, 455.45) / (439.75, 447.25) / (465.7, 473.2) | -0.11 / 3.28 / 3.4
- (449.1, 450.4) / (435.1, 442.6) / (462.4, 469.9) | 0.06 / 3.36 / 3.44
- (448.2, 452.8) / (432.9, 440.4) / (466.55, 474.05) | 0.11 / 3.35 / 3.37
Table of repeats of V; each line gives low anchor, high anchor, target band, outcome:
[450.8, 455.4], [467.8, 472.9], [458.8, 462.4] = -0.01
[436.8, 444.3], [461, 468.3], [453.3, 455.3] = -0.02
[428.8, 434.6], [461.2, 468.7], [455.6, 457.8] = -0.05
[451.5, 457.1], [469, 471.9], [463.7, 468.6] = -0.03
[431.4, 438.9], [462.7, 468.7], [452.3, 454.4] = -0.01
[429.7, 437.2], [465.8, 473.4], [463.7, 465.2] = -0.05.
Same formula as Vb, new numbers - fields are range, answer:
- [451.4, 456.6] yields 3.042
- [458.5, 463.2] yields 3.234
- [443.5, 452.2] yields 3.016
